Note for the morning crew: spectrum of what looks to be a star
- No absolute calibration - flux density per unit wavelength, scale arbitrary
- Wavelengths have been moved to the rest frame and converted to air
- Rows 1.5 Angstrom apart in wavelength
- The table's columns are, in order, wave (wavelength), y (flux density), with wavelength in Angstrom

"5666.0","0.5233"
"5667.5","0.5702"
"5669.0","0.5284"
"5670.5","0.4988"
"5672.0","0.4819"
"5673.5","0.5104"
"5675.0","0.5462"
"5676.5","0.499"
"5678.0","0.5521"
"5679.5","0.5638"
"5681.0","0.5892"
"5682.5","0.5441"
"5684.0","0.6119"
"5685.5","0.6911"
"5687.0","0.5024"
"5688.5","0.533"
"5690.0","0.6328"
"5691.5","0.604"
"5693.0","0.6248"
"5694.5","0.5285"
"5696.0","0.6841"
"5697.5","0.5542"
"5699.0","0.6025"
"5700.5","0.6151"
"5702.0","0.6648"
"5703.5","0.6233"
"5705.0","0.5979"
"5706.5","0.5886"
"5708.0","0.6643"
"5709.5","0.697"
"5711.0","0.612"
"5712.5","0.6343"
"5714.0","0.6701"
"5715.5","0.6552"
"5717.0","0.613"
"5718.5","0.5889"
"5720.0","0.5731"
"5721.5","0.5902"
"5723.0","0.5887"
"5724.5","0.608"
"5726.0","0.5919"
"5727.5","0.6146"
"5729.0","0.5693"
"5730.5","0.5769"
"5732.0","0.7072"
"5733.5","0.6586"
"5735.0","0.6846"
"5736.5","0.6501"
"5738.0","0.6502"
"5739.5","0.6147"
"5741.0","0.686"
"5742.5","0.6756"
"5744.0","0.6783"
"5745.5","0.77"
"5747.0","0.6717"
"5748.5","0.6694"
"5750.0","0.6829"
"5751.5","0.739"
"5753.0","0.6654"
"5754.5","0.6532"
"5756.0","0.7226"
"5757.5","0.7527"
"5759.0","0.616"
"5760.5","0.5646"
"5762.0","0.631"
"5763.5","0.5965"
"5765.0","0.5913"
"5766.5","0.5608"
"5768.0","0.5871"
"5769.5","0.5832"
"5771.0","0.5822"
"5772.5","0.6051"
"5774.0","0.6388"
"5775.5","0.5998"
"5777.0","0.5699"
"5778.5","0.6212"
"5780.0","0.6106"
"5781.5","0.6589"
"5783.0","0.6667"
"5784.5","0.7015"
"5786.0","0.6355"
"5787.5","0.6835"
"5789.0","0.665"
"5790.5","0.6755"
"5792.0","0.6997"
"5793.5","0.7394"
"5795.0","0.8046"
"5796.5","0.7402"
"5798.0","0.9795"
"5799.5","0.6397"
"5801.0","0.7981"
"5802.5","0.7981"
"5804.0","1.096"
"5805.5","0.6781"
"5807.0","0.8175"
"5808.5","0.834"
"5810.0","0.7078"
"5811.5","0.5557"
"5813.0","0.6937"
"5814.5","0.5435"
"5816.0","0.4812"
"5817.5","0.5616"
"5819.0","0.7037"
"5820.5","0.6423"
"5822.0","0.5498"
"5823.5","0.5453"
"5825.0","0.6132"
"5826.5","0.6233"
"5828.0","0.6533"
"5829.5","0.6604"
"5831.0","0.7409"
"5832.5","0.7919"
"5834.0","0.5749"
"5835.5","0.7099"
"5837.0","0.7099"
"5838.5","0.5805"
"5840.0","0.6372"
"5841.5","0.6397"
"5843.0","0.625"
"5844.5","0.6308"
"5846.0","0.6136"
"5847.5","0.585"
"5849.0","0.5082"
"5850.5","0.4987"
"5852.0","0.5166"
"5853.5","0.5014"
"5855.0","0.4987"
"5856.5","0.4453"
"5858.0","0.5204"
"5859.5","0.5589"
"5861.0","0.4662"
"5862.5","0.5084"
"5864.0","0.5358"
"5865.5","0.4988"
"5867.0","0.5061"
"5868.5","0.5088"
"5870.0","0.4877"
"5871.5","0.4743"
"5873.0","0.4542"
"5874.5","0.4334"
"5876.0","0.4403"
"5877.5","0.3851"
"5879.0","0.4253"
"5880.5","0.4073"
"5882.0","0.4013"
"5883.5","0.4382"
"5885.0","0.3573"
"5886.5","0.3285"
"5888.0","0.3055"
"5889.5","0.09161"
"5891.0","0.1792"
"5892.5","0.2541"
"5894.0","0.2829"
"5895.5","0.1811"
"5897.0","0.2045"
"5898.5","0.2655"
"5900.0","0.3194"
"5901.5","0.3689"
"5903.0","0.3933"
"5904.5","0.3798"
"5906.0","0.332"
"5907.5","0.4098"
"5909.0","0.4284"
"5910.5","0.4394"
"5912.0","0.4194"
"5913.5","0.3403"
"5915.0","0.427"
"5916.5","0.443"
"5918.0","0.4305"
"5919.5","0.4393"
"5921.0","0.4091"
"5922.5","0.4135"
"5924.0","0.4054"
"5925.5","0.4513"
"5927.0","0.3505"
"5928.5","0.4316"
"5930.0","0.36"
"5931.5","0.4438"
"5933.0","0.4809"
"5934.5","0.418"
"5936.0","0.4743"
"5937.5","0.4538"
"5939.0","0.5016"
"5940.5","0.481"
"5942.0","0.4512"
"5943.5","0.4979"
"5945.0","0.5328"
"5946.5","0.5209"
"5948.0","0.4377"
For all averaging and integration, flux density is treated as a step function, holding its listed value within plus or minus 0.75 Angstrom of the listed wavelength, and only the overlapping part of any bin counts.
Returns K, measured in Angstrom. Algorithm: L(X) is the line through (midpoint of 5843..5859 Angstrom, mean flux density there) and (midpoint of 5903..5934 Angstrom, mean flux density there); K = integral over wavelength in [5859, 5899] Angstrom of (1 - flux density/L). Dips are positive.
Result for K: 8.6 Angstrom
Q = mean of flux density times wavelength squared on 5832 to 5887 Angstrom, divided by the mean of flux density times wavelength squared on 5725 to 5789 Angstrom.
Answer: 0.8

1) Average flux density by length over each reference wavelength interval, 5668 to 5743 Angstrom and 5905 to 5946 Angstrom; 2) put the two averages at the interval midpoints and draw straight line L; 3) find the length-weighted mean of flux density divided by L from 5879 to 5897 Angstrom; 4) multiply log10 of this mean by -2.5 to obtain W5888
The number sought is 0.49 mag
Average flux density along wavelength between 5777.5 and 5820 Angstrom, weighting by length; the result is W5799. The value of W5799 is 0.706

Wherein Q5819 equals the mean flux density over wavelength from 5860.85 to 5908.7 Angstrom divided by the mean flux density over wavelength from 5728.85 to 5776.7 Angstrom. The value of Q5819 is 0.6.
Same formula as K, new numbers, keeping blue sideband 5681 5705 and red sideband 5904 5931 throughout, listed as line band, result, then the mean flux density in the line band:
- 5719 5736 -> -1.3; 0.615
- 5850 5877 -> -2.2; 0.491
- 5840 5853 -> -3.1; 0.579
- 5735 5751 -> -3.4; 0.676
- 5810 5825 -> -3.1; 0.594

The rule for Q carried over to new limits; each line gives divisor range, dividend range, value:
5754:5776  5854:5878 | 0.81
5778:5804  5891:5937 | 0.54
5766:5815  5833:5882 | 0.78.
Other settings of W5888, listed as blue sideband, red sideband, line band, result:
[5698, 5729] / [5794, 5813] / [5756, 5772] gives 0.16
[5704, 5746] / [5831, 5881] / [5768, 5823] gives -0.17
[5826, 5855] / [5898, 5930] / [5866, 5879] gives 0.14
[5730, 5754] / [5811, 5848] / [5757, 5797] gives 0.02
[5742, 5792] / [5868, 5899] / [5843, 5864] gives -0.24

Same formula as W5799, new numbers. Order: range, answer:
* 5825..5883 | 0.547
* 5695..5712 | 0.626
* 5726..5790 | 0.644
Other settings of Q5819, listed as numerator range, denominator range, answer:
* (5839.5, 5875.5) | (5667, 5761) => 0.85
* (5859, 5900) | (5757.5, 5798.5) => 0.59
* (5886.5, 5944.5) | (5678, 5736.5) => 0.62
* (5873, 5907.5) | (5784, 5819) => 0.46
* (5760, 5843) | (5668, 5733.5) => 1.12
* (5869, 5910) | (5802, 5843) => 0.52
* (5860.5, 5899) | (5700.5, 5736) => 0.60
